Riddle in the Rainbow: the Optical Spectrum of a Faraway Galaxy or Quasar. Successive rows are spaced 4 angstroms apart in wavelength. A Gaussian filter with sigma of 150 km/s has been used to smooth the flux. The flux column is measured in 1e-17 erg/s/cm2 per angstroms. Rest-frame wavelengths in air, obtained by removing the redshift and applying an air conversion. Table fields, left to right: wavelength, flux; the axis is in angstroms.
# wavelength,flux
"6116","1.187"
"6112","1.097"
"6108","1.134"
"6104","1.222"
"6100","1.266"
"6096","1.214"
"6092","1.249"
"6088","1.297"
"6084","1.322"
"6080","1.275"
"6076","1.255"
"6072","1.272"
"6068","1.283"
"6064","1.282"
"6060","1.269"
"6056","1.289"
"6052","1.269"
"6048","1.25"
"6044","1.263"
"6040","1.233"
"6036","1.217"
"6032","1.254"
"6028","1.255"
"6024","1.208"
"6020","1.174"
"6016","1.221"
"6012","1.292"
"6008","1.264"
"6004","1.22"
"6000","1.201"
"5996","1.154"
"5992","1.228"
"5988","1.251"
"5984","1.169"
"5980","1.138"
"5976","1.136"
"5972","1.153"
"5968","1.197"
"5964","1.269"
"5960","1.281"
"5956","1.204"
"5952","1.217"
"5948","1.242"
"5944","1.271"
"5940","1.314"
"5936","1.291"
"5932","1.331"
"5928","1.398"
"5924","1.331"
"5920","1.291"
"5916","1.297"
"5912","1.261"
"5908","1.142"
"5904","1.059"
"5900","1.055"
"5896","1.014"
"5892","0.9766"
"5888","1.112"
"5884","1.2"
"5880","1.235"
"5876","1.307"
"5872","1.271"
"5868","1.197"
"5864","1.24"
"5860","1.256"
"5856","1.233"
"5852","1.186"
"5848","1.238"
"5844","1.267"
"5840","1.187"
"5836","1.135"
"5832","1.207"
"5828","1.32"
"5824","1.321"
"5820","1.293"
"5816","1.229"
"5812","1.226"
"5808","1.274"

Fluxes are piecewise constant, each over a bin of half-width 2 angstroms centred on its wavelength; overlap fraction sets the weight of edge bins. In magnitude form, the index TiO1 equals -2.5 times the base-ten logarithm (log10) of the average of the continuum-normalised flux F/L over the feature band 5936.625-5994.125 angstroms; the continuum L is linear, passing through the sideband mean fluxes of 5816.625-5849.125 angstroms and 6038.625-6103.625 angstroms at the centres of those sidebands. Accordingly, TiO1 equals 0.03 mag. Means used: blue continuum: 1.25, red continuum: 1.27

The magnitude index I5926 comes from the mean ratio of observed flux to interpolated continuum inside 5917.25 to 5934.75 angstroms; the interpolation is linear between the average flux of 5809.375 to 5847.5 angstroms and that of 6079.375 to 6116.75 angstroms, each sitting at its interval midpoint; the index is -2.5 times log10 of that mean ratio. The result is -0.08 mag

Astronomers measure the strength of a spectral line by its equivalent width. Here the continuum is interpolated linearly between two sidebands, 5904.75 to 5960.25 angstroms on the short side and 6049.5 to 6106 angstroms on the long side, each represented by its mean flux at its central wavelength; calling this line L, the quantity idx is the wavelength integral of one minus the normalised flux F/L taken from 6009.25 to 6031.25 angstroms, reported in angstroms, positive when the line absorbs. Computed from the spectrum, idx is 0.6 angstroms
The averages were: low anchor 1.27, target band 1.23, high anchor 1.27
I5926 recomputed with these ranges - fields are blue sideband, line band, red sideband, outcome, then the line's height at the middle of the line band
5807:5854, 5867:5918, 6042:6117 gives 0.07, 1.24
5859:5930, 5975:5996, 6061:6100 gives 0.05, 1.24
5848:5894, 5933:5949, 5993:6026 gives -0.07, 1.21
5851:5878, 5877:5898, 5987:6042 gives 0.11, 1.24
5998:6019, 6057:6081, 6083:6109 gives -0.03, 1.24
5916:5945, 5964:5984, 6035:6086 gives 0.12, 1.3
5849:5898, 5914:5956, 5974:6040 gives -0.08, 1.2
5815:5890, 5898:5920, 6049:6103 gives 0.06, 1.24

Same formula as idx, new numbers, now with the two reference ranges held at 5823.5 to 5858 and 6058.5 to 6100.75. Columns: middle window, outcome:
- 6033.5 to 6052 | 0.3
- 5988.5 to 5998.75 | 0.5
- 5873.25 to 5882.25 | -0.2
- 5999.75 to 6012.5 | 0.1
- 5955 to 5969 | 0.1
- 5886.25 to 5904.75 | 2.9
